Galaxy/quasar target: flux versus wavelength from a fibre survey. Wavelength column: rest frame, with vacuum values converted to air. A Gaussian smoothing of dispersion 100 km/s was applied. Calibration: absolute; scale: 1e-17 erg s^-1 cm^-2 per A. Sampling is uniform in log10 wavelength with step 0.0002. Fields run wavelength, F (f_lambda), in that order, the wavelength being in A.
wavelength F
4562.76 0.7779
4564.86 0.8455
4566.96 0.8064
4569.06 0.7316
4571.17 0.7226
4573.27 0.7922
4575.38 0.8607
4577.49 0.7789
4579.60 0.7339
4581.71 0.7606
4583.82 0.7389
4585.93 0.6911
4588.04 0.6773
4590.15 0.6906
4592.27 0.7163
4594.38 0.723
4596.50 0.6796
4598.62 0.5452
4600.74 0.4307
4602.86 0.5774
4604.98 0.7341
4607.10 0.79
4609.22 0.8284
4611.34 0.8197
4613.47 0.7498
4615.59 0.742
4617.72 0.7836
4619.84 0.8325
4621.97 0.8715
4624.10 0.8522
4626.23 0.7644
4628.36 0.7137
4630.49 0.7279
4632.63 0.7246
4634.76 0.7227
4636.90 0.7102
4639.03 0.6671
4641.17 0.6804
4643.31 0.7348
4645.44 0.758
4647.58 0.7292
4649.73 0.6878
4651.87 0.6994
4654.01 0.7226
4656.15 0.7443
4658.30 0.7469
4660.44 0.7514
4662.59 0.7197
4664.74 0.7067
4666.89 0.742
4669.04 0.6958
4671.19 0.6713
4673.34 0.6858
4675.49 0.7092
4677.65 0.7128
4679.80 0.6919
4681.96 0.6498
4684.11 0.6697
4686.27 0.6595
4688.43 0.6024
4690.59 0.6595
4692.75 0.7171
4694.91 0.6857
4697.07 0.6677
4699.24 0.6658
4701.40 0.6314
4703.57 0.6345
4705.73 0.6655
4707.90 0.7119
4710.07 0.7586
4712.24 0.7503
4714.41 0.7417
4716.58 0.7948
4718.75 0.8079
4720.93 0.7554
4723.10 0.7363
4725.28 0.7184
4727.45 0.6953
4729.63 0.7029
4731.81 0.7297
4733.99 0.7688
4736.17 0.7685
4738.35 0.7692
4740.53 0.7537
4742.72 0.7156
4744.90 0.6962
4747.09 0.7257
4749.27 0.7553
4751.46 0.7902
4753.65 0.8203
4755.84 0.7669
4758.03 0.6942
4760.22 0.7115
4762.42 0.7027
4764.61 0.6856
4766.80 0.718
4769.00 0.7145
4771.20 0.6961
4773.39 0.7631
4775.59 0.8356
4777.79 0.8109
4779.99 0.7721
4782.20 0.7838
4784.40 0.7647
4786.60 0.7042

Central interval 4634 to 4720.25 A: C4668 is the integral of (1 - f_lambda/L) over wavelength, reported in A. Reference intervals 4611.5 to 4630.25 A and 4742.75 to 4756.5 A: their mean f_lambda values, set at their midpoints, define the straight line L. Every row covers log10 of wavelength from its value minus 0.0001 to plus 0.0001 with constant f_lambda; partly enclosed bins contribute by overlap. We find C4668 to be 7.7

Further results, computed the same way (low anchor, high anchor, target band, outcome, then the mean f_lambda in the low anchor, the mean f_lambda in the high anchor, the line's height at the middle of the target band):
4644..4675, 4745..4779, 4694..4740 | 0.68 A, 0.719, 0.745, 0.733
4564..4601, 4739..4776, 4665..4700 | 2.38 A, 0.723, 0.737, 0.731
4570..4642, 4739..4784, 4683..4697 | 1.39 A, 0.731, 0.746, 0.739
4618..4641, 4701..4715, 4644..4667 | 0.33 A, 0.756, 0.701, 0.738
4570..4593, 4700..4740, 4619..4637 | -0.80 A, 0.742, 0.73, 0.738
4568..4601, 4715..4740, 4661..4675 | 0.54 A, 0.711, 0.75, 0.734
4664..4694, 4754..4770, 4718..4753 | -1.79 A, 0.684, 0.718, 0.707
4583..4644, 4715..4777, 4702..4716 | 0.50 A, 0.721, 0.743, 0.737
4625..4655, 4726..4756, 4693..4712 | 1.37 A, 0.718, 0.746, 0.735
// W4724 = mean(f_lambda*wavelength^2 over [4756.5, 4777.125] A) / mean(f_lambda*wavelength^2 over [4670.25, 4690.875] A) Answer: 1.12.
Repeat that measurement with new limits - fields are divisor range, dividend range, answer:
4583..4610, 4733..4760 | 1.18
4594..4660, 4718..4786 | 1.08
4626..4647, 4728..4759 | 1.09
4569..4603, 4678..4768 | 1.09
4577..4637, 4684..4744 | 1.03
